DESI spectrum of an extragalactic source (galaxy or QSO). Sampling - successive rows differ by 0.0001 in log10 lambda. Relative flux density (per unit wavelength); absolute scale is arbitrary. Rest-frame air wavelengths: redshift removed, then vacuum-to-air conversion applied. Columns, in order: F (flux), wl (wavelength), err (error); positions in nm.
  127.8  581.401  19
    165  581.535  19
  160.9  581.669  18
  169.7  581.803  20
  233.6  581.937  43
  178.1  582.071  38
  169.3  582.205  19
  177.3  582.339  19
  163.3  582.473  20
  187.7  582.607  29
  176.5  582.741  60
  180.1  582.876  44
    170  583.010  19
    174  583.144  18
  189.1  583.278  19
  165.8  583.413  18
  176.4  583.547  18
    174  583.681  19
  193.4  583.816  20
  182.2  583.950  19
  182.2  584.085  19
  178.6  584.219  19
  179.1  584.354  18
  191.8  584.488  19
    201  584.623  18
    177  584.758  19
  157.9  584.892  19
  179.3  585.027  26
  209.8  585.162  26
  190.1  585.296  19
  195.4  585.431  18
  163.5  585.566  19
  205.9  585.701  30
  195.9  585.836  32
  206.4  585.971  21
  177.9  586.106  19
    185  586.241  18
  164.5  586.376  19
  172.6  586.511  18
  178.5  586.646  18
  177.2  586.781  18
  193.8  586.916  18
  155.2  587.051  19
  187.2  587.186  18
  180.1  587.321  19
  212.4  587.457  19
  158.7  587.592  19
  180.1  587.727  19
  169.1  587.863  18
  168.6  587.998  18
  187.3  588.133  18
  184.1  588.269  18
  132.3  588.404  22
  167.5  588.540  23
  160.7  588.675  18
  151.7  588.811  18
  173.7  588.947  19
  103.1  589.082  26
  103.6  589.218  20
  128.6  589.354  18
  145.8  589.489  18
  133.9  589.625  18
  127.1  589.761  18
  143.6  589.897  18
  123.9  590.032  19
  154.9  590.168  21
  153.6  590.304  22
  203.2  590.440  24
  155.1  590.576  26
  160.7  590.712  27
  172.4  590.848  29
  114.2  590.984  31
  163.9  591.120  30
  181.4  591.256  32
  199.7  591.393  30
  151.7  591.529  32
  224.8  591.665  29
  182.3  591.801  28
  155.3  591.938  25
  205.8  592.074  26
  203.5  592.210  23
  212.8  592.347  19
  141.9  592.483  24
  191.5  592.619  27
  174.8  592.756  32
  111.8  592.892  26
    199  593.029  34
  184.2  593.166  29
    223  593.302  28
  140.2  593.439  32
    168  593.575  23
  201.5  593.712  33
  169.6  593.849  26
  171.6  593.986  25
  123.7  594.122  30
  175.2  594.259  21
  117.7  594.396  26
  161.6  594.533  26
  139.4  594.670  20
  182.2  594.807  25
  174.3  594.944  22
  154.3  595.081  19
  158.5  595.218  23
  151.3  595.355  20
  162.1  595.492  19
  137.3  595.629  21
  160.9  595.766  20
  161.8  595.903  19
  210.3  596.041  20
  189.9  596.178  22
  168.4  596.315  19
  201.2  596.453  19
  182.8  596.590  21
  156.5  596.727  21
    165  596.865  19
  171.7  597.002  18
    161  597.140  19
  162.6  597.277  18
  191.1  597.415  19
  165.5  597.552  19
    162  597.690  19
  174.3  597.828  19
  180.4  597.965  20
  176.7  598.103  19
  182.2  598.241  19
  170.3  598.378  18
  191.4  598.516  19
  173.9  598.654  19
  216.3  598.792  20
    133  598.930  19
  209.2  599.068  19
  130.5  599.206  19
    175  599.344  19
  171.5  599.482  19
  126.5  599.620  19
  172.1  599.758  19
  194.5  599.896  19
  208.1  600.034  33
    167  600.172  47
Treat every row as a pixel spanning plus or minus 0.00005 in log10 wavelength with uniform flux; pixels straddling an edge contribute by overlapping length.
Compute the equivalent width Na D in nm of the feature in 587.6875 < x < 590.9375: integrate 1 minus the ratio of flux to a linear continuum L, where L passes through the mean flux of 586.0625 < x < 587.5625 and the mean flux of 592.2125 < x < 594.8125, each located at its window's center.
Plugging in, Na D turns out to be 0.42 nm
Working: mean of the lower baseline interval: 180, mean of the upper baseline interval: 168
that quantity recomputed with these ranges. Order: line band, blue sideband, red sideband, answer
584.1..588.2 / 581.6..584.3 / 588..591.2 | -0.434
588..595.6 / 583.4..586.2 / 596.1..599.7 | 0.683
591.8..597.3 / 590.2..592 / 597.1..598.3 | 0.062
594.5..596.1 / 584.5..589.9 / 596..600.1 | 0.107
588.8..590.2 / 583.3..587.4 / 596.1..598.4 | 0.355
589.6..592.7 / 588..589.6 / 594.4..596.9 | -0.256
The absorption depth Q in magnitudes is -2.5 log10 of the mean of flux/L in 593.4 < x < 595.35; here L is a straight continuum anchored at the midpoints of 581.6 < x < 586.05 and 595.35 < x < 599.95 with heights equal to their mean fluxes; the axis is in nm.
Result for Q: 0.10 mag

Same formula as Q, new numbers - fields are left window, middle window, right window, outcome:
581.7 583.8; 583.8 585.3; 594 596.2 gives -0.05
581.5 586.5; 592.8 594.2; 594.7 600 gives 0.03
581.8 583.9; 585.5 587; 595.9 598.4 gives -0.03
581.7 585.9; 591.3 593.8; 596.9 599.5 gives -0.03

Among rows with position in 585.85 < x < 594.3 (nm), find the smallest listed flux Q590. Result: 103.1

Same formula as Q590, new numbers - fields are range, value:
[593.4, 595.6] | 117.7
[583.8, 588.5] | 132.3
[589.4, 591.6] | 114.2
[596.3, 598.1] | 156.5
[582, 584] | 163.3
